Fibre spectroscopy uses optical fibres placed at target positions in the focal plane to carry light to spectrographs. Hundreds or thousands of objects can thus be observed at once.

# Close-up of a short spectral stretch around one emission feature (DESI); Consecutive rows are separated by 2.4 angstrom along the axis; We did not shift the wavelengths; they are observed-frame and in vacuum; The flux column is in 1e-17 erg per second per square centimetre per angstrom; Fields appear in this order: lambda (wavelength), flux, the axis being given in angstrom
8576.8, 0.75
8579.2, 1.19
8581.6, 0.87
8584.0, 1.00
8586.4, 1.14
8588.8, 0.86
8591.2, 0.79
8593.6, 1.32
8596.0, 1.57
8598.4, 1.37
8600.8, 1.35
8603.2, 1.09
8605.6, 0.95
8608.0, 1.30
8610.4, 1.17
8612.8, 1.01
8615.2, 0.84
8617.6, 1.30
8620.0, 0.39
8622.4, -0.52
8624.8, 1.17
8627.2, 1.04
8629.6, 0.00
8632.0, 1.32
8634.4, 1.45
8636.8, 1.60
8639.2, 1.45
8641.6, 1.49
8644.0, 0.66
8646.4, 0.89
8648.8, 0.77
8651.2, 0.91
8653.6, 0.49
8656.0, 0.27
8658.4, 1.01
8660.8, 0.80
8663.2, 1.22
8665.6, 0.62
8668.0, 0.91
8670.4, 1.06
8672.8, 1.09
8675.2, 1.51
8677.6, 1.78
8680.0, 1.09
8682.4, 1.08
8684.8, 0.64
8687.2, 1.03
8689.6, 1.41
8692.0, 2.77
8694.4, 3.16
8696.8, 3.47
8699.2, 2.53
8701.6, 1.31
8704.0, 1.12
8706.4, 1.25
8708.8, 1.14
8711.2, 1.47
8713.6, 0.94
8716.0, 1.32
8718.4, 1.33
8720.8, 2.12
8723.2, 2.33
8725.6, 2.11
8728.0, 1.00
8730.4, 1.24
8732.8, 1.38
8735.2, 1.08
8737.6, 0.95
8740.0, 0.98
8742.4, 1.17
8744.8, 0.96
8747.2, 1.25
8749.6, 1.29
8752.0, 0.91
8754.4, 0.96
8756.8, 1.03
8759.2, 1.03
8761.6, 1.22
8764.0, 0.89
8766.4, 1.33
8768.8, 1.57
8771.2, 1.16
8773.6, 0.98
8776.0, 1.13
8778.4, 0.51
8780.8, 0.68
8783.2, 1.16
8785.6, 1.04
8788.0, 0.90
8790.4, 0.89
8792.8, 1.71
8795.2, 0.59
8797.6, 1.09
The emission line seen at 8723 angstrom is [N II] 6583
